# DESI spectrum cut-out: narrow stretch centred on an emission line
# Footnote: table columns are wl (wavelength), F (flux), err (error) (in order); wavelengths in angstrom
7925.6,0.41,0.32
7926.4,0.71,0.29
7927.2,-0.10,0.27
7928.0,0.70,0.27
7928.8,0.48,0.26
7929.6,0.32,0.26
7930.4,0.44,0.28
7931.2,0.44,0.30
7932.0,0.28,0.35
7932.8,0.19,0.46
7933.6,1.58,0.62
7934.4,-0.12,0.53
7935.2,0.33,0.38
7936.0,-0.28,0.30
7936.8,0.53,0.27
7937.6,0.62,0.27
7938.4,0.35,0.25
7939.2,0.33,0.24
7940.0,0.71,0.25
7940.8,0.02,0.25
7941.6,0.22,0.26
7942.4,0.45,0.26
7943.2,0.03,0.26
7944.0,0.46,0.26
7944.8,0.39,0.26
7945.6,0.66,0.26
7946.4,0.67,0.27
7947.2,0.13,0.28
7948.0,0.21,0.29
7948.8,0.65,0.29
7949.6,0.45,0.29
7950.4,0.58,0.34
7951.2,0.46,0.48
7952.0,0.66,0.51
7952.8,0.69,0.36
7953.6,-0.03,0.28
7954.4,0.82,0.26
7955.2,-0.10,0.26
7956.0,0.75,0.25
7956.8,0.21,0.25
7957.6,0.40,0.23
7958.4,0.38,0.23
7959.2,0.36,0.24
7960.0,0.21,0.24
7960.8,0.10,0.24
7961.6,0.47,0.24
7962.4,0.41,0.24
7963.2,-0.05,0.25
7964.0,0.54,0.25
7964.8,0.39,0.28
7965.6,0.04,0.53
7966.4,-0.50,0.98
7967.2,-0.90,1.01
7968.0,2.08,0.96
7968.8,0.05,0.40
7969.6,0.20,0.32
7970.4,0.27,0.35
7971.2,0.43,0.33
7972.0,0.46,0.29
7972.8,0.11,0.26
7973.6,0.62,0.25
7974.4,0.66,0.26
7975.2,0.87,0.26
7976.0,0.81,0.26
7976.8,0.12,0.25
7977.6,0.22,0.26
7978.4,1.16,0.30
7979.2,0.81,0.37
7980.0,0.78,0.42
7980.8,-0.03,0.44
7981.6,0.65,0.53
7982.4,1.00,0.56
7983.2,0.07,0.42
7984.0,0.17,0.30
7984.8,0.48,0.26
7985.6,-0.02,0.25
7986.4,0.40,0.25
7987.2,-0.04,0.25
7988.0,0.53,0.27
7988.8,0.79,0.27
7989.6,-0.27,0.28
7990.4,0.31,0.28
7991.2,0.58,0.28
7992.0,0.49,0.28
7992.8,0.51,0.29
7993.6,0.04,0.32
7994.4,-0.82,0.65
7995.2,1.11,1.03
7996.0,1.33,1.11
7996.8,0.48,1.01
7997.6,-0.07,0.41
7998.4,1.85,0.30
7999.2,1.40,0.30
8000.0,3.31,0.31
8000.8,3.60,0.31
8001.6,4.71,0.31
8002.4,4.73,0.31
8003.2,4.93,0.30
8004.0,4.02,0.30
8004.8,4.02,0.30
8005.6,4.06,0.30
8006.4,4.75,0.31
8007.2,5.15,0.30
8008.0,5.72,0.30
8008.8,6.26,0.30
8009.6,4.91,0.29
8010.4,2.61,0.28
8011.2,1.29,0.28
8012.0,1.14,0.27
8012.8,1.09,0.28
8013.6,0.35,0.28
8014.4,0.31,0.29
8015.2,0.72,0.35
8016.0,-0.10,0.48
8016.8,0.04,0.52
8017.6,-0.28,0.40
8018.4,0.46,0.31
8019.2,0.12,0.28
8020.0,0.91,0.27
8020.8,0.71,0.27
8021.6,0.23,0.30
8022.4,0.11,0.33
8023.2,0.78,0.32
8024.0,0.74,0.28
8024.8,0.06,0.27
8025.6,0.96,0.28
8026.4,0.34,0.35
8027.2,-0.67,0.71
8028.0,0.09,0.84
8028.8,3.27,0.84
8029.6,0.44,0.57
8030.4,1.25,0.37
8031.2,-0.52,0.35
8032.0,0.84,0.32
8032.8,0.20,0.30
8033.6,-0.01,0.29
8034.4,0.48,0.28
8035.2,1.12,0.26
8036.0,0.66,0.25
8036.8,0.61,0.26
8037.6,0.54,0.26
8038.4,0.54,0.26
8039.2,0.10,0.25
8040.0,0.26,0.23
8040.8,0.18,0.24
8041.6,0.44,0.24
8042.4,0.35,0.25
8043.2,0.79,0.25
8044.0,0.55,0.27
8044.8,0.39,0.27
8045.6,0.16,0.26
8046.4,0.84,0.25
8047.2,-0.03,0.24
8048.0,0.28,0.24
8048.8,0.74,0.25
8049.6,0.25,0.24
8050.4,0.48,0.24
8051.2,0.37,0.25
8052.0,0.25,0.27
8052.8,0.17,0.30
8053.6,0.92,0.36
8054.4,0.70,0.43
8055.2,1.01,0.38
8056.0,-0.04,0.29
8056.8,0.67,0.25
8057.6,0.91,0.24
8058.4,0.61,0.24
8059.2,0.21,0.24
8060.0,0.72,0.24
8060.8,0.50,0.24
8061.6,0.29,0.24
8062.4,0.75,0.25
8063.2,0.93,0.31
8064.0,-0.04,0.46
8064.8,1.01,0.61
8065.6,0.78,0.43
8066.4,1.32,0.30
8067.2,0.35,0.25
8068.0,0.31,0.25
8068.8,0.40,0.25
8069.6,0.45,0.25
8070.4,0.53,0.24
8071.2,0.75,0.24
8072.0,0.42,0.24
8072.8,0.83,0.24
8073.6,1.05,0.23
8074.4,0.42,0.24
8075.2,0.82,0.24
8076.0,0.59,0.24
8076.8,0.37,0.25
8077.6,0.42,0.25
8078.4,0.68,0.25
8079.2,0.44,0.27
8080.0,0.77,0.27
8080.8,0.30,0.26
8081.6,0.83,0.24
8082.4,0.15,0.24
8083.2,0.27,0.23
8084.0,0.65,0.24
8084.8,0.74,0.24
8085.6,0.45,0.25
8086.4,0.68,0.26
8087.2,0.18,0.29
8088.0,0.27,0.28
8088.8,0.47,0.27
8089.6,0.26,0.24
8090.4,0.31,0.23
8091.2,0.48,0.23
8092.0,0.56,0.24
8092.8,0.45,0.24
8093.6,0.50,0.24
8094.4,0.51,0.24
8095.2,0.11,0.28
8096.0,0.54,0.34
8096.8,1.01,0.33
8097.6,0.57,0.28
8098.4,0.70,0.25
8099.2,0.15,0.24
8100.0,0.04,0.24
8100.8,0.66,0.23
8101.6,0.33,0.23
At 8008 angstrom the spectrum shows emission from [O II]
